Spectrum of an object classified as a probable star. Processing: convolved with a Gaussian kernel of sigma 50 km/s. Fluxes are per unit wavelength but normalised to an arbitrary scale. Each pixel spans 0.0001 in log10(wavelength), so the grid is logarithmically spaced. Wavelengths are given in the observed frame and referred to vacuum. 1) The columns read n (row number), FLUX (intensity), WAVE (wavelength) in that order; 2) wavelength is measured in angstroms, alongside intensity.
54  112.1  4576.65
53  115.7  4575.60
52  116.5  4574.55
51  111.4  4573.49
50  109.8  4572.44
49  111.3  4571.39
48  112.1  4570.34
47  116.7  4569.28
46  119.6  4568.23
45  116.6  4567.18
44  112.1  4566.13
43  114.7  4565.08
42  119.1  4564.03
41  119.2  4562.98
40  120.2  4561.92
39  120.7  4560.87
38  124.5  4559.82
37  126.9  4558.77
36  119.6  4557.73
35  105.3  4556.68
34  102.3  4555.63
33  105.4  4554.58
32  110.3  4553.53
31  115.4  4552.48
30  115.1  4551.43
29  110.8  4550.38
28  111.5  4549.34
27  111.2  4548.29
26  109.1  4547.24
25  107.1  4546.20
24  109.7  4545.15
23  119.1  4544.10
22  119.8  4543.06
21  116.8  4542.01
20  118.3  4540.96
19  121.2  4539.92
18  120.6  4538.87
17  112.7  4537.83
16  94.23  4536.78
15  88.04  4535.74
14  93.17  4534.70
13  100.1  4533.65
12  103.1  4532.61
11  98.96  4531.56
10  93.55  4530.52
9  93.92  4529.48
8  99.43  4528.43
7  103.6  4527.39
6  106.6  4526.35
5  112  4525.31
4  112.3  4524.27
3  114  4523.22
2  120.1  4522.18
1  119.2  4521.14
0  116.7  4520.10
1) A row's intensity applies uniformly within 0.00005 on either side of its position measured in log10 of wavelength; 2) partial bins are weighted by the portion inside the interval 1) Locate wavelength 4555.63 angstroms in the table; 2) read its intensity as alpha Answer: 102.3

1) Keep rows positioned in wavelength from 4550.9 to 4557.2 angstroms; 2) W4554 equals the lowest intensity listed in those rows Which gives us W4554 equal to 102.3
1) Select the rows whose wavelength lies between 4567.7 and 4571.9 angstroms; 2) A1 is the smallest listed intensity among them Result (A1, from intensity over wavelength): 111.3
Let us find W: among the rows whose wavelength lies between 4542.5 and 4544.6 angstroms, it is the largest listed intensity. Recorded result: 119.8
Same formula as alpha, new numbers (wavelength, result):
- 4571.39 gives 111.3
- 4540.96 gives 118.3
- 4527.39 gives 103.6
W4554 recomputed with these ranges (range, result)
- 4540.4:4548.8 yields 107.1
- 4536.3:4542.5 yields 94.23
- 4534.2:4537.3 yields 88.04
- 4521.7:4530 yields 93.92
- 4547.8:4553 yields 110.8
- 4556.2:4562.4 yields 105.3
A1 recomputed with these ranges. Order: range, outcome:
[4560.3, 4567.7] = 112.1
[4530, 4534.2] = 93.55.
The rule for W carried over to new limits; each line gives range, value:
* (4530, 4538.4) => 112.7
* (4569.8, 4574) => 112.1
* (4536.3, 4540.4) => 121.2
